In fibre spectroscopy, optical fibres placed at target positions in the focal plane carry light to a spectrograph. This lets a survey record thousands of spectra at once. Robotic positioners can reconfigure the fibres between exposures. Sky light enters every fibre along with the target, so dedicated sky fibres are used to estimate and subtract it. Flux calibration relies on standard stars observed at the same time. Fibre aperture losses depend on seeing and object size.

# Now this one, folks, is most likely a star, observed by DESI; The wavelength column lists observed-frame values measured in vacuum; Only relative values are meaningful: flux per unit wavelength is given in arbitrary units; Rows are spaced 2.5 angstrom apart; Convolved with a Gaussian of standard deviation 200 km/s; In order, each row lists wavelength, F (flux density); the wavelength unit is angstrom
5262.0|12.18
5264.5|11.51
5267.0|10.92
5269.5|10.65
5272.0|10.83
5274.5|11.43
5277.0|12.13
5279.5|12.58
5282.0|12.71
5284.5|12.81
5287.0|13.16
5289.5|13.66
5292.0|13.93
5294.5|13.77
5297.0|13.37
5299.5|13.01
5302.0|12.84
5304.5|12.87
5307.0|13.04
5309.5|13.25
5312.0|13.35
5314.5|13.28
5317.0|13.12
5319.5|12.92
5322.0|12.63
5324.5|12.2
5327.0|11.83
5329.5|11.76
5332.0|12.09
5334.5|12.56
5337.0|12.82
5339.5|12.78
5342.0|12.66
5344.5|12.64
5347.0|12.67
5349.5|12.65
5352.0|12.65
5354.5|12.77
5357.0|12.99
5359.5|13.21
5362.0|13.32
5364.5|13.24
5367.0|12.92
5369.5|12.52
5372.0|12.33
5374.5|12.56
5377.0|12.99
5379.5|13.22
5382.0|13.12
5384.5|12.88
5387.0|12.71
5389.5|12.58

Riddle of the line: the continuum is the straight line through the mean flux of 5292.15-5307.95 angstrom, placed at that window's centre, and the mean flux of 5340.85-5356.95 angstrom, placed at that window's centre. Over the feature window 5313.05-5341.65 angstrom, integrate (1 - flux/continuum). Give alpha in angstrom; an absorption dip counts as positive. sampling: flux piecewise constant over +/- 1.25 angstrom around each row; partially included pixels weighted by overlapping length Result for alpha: 0.8 angstrom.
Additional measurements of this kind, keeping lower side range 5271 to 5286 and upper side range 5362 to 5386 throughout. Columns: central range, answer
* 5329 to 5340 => 0.1 angstrom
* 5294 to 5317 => -1.6 angstrom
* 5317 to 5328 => 0.0 angstrom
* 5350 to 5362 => -0.2 angstrom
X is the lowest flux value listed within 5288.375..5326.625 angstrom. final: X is 12.2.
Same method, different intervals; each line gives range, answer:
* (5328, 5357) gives 11.76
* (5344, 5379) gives 12.33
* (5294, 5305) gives 12.84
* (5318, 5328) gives 11.83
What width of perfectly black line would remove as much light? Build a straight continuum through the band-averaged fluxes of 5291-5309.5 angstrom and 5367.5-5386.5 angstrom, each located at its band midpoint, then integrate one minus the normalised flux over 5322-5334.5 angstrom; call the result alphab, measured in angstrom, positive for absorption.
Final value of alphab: 0.9 angstrom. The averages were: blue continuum 13.3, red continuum 12.8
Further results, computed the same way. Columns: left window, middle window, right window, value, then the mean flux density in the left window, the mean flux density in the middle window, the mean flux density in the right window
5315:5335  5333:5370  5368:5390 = -0.7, 12.4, 12.8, 12.8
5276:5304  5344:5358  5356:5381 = 0.3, 13.1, 12.7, 12.9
